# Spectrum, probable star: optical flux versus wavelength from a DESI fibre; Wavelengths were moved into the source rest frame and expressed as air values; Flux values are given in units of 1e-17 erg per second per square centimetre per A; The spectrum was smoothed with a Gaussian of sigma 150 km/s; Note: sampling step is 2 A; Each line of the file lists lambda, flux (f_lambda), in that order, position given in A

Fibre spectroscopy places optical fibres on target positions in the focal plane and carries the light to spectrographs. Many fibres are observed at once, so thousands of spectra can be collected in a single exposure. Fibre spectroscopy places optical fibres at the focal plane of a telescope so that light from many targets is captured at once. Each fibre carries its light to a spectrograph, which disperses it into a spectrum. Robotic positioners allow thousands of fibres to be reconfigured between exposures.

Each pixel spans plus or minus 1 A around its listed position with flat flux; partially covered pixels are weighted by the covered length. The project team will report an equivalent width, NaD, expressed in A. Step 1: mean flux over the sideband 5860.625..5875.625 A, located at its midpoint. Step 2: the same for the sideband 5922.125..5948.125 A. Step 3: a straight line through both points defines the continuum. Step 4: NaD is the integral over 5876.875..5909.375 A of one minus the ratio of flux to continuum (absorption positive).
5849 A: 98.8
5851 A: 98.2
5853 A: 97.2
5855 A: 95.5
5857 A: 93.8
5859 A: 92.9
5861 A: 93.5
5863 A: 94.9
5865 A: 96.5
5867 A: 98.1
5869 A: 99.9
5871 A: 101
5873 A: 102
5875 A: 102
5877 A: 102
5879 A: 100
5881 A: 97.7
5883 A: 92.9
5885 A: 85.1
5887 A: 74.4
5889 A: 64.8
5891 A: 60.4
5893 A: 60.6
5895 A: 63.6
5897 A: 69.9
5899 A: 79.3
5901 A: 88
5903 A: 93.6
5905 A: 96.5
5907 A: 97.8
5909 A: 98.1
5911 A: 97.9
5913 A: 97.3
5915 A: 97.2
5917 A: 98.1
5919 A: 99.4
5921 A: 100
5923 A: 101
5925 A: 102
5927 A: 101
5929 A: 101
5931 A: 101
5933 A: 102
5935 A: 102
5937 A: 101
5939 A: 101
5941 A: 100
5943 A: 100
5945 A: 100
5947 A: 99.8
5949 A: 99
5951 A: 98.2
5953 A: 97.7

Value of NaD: 5.4 A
